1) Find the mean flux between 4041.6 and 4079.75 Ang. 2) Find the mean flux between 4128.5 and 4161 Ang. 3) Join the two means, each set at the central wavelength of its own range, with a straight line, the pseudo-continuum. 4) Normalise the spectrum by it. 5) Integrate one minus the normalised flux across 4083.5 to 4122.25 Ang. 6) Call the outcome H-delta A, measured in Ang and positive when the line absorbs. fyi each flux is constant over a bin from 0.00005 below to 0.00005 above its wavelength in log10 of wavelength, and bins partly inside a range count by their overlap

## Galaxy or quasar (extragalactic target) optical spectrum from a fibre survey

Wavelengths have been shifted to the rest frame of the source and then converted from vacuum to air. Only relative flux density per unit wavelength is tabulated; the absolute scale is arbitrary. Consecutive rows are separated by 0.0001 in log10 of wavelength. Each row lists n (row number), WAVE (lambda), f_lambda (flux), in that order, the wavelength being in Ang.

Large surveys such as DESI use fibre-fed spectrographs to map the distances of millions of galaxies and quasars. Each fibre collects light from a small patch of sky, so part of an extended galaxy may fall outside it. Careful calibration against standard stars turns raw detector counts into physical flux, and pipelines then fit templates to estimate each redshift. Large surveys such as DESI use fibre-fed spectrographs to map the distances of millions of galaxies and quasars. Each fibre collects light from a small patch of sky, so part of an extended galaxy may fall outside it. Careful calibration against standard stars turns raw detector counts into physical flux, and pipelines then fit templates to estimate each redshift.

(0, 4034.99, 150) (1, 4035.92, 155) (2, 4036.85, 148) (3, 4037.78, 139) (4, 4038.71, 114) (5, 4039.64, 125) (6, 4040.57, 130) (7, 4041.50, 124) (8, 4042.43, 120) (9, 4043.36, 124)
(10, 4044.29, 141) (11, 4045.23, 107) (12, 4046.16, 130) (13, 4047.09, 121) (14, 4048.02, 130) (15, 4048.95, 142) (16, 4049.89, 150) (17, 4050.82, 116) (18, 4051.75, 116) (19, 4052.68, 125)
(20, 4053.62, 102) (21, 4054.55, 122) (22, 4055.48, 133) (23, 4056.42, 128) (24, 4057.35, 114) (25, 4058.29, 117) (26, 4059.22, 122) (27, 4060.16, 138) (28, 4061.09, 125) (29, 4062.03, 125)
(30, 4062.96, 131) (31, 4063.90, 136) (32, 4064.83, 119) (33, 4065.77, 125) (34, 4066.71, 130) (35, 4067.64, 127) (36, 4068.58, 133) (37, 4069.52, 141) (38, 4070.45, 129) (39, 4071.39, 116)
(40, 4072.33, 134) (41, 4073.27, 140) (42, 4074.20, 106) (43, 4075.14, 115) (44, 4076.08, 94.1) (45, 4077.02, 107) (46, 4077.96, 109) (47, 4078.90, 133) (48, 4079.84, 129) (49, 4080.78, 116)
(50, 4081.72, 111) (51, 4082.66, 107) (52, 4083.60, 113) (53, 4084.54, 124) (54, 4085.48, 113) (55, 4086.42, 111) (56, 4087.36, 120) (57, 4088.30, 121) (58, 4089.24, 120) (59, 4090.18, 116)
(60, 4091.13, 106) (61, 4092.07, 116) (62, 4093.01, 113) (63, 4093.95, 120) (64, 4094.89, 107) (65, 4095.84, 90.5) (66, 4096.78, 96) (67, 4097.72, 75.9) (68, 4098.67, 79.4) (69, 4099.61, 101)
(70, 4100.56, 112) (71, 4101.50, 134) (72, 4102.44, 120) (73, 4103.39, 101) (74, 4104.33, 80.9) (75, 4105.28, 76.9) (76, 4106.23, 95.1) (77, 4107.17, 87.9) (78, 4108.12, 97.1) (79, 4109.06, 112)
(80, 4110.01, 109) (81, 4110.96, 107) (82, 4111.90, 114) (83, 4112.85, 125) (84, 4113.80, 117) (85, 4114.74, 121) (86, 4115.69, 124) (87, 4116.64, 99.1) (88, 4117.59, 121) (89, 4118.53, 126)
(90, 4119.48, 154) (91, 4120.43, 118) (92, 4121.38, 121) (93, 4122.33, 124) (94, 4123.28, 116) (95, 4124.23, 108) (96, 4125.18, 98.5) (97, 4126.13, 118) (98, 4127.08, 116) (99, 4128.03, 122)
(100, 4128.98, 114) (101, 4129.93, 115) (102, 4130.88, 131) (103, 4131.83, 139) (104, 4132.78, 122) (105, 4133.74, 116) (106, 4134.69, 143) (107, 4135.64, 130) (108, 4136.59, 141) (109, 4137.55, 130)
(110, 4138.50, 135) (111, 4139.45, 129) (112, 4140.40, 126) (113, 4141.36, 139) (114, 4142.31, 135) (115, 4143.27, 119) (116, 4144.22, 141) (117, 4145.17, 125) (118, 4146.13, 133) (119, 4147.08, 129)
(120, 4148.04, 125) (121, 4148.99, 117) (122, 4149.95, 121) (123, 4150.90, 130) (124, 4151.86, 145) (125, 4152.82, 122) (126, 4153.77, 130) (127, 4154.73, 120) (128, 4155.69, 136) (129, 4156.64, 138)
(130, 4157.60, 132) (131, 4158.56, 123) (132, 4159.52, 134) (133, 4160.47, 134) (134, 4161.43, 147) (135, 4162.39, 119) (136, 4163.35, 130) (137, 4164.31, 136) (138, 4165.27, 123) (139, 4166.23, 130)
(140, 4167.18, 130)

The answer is 5.1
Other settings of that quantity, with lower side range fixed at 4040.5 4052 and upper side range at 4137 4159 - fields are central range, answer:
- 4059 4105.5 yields 4.54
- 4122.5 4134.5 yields 0.97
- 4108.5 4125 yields 1.37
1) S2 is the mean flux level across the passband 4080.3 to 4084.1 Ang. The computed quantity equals 112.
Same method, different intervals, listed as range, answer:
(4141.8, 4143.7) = 127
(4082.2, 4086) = 114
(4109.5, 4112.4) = 110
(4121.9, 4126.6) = 113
